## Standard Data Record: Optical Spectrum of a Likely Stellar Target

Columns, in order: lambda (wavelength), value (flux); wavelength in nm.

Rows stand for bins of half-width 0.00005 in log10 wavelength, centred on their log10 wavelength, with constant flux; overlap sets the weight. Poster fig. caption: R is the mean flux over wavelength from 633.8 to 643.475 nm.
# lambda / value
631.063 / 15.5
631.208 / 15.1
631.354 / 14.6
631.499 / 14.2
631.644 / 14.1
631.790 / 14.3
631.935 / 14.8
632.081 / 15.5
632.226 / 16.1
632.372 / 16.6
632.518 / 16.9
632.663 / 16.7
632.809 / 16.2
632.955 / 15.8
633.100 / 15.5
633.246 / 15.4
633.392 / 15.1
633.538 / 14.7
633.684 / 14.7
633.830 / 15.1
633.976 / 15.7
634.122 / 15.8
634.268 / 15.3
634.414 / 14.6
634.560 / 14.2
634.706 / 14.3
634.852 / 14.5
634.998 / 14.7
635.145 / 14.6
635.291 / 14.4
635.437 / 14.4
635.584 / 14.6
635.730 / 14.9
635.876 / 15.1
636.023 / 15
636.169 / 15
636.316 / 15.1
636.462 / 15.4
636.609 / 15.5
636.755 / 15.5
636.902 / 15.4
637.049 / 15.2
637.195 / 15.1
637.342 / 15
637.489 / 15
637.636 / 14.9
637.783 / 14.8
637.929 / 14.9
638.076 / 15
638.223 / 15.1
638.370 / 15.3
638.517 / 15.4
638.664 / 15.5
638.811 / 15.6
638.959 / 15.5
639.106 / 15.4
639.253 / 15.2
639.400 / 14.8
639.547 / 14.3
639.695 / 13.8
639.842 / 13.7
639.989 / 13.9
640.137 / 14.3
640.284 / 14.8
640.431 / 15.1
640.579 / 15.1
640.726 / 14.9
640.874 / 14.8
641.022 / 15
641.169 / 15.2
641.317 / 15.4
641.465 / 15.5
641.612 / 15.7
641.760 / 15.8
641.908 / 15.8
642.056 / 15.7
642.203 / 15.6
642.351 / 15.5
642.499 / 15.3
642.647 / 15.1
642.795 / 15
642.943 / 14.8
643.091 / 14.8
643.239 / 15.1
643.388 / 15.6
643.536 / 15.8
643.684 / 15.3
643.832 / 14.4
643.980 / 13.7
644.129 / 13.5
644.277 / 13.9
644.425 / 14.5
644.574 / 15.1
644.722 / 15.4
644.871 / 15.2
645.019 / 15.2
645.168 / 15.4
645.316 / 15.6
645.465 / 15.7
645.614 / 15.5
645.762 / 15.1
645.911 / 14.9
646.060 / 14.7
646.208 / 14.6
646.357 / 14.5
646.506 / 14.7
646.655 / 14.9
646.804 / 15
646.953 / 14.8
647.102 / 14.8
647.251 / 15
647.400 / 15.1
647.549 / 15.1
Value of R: 15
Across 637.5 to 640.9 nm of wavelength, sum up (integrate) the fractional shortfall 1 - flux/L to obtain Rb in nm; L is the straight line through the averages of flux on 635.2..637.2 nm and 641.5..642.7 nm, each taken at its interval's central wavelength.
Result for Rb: 0.10 nm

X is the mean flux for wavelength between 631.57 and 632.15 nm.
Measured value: 14.7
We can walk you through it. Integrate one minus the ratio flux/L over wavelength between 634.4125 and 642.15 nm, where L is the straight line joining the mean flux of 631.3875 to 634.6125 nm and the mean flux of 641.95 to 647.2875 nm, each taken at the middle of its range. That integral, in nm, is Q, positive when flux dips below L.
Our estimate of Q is 0.10 nm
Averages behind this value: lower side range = 15.3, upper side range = 15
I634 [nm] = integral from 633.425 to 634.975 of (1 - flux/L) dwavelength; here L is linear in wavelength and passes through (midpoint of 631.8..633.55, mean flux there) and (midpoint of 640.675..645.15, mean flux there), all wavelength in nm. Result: 0.08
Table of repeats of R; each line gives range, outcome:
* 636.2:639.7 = 15.1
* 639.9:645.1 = 15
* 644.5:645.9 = 15.3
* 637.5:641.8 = 15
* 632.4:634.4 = 15.6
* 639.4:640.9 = 14.5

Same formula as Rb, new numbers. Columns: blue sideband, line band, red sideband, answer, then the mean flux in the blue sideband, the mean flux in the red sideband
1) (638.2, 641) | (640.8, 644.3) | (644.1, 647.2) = -0.05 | 14.9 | 14.9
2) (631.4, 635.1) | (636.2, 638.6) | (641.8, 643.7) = 0.02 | 15.2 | 15.3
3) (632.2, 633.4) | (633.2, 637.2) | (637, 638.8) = 0.17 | 16.1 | 15.1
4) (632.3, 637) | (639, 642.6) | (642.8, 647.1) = 0.00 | 15.2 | 14.9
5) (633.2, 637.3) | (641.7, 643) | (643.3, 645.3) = -0.04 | 15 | 14.9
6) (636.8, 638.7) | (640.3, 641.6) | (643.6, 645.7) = -0.01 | 15.1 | 14.9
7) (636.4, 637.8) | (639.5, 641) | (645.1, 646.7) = 0.06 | 15.2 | 15.1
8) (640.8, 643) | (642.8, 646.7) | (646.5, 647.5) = 0.05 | 15.4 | 14.9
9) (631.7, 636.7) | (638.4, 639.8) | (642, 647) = 0.01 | 15.2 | 15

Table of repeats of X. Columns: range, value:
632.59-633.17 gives 16.1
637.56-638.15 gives 14.9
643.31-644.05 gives 15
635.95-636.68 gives 15.2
